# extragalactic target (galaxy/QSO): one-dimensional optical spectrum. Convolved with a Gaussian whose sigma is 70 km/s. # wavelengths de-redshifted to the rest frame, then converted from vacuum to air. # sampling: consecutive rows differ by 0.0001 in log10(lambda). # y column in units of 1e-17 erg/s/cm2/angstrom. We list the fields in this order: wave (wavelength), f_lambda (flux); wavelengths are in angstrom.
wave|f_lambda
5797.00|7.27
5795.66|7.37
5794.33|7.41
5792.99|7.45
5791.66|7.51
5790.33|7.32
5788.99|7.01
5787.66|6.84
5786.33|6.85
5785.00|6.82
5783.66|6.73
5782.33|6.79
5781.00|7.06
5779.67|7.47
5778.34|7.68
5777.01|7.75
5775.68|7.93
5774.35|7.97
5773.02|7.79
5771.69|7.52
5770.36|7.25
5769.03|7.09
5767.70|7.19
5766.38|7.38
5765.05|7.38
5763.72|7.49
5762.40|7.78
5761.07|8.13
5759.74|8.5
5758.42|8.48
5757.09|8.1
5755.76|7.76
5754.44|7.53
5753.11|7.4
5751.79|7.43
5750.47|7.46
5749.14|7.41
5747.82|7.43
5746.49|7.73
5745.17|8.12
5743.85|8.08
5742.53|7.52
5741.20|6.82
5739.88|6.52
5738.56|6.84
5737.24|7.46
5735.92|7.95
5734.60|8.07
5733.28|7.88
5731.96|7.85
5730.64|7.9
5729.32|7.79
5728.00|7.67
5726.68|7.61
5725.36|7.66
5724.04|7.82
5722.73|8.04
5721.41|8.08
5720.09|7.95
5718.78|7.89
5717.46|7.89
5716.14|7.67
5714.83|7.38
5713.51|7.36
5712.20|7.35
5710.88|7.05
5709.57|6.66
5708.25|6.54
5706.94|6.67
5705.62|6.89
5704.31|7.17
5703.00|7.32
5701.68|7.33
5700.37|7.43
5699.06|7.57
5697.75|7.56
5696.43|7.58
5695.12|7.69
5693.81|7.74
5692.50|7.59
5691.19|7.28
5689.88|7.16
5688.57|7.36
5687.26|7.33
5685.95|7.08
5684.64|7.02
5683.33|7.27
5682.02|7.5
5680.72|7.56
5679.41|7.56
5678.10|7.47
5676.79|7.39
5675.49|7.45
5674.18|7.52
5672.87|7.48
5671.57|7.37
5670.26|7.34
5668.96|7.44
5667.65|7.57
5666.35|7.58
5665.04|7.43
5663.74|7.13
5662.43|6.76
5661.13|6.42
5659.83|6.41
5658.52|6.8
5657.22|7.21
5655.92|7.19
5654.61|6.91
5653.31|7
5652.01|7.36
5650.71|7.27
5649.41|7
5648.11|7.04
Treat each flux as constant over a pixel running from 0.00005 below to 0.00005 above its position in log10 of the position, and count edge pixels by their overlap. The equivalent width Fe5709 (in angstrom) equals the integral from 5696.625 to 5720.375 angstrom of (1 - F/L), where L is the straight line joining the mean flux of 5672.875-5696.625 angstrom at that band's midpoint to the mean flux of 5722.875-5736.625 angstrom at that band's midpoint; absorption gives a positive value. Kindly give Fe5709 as 1.0 angstrom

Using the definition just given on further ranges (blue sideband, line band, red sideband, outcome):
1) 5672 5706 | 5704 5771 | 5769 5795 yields -1.78 angstrom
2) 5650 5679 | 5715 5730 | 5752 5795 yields -0.94 angstrom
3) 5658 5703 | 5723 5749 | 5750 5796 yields -0.71 angstrom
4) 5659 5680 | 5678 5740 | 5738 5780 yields -0.48 angstrom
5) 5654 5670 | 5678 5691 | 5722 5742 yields -0.15 angstrom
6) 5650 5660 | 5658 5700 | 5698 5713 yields -1.50 angstrom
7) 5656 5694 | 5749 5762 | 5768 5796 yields -0.95 angstrom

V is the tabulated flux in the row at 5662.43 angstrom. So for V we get 6.76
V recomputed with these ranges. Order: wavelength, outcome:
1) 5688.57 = 7.36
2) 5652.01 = 7.36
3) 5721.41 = 8.08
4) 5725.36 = 7.66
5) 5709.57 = 6.66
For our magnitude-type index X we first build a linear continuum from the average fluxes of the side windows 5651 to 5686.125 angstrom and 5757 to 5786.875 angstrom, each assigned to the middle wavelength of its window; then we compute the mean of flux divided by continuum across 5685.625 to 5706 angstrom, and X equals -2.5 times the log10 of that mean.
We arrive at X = -0.01 mag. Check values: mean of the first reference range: 7.23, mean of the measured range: 7.39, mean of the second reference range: 7.52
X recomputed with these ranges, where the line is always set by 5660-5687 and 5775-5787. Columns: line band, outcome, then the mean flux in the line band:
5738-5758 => -0.03 mag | 7.49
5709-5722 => -0.04 mag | 7.53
